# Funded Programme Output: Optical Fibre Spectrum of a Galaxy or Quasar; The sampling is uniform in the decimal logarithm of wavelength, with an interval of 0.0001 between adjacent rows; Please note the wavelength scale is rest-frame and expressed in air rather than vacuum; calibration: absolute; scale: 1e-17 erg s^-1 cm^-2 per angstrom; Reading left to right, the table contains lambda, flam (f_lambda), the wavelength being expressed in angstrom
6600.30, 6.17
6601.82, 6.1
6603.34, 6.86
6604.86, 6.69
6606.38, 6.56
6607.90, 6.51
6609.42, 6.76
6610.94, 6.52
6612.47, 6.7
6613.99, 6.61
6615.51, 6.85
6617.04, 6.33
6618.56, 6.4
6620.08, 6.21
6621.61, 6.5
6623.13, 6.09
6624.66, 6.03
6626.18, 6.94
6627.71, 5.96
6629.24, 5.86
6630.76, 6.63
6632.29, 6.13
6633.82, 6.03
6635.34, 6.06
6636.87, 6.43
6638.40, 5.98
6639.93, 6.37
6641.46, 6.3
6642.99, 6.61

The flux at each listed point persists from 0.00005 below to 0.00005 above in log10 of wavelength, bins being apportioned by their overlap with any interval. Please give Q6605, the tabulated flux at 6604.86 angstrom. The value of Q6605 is 6.69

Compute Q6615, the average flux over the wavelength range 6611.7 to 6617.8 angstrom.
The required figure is 6.62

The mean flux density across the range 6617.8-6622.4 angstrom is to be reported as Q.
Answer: 6.38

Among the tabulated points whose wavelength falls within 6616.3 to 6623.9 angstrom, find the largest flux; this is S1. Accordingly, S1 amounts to 6.5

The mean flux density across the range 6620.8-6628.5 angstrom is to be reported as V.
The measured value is 6.3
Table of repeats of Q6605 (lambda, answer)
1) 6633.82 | 6.03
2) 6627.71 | 5.96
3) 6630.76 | 6.63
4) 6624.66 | 6.03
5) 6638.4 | 5.98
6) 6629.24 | 5.86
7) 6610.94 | 6.52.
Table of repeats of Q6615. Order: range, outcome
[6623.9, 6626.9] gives 6.49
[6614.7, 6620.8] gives 6.46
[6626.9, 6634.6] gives 6.13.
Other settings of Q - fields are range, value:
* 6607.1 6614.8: 6.62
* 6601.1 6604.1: 6.49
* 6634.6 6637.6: 6.24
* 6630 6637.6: 6.26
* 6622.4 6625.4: 6.05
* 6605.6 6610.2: 6.62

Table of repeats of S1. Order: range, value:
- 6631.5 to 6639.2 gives 6.43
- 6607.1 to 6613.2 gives 6.76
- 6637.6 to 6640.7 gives 6.37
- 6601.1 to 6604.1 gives 6.86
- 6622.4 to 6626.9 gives 6.94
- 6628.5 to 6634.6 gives 6.63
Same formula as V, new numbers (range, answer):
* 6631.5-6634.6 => 6.09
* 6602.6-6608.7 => 6.66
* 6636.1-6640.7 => 6.25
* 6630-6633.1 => 6.37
